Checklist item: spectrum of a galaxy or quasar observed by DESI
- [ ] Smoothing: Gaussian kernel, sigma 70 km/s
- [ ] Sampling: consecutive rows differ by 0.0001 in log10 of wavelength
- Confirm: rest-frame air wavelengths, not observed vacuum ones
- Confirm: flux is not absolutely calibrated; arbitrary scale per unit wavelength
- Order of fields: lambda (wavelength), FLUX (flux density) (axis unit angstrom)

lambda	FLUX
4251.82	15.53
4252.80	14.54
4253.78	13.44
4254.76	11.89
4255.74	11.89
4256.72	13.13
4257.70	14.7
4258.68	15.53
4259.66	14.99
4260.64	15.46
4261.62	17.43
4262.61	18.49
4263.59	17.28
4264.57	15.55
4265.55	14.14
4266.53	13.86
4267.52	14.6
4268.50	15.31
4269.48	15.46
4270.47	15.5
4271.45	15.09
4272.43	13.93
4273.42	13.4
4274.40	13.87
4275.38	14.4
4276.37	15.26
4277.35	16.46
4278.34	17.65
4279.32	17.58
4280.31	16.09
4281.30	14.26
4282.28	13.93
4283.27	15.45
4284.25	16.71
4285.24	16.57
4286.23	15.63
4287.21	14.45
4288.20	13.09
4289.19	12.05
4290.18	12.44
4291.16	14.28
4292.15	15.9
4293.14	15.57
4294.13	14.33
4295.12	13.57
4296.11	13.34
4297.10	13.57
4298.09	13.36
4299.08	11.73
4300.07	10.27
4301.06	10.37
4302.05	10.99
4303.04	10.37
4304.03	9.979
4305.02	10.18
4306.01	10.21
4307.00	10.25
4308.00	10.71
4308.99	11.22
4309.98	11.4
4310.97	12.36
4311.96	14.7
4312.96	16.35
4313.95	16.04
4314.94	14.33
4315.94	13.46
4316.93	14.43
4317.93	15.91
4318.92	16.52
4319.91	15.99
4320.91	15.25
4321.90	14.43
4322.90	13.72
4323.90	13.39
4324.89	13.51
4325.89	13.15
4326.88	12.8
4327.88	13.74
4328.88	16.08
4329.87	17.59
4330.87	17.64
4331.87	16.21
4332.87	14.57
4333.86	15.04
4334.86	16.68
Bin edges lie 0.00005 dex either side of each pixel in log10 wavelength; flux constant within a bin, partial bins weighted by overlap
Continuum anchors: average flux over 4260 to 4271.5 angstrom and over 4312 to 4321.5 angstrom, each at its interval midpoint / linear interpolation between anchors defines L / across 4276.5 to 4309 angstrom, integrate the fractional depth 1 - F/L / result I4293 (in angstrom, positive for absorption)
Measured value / 4.3 angstrom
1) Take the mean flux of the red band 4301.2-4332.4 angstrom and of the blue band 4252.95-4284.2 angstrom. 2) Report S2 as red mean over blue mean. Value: 0.90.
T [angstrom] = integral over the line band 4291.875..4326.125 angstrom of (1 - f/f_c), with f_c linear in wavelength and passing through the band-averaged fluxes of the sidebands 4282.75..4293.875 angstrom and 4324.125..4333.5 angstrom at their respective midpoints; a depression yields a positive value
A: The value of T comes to 4.0 angstrom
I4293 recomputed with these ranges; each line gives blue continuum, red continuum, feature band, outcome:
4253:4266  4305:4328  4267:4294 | -1.1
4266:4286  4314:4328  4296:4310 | 3.4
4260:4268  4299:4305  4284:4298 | -2.6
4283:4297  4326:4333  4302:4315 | 2.5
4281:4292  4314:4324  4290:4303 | 1.4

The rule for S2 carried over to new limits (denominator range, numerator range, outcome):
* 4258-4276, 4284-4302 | 0.89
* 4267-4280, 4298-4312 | 0.72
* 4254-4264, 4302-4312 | 0.73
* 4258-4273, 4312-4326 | 0.95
